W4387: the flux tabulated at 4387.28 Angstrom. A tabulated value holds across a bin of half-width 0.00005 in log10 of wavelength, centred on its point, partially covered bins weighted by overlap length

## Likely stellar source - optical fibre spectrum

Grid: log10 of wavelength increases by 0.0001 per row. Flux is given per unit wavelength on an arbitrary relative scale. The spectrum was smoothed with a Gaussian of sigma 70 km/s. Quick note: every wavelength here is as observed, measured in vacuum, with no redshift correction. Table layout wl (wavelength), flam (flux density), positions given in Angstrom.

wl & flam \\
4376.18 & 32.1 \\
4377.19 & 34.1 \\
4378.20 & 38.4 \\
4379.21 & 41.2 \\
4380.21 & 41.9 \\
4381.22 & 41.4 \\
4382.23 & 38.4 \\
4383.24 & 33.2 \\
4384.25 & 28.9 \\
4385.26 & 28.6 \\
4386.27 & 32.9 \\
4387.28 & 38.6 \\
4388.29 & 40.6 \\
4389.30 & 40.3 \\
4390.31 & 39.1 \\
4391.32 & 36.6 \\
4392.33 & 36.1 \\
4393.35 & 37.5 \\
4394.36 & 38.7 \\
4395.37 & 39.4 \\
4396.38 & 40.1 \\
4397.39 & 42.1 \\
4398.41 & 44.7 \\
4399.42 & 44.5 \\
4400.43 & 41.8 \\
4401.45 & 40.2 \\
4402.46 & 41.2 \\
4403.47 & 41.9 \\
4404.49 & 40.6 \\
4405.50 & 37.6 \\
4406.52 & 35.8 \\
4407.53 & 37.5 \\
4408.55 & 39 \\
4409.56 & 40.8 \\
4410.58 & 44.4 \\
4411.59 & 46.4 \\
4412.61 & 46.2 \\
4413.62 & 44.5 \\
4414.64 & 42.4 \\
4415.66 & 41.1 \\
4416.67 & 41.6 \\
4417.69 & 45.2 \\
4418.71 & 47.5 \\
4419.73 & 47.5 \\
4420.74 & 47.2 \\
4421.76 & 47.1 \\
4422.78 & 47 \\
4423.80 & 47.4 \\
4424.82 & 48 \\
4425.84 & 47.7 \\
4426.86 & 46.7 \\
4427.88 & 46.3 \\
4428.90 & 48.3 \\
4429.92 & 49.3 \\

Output 38.6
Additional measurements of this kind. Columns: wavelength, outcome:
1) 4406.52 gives 35.8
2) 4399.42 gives 44.5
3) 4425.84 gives 47.7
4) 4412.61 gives 46.2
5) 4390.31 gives 39.1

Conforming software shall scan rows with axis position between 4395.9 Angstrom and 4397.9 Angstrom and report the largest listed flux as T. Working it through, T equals 42.1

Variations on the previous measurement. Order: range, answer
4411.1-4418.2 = 46.4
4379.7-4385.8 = 41.9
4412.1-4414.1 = 46.2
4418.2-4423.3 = 47.5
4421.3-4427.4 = 48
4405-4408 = 37.6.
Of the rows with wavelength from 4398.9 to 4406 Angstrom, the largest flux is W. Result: 44.5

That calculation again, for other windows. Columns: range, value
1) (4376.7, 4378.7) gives 38.4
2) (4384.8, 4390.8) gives 40.6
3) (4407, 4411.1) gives 44.4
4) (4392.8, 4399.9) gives 44.7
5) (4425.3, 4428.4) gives 47.7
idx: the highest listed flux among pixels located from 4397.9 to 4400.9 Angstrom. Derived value 44.7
